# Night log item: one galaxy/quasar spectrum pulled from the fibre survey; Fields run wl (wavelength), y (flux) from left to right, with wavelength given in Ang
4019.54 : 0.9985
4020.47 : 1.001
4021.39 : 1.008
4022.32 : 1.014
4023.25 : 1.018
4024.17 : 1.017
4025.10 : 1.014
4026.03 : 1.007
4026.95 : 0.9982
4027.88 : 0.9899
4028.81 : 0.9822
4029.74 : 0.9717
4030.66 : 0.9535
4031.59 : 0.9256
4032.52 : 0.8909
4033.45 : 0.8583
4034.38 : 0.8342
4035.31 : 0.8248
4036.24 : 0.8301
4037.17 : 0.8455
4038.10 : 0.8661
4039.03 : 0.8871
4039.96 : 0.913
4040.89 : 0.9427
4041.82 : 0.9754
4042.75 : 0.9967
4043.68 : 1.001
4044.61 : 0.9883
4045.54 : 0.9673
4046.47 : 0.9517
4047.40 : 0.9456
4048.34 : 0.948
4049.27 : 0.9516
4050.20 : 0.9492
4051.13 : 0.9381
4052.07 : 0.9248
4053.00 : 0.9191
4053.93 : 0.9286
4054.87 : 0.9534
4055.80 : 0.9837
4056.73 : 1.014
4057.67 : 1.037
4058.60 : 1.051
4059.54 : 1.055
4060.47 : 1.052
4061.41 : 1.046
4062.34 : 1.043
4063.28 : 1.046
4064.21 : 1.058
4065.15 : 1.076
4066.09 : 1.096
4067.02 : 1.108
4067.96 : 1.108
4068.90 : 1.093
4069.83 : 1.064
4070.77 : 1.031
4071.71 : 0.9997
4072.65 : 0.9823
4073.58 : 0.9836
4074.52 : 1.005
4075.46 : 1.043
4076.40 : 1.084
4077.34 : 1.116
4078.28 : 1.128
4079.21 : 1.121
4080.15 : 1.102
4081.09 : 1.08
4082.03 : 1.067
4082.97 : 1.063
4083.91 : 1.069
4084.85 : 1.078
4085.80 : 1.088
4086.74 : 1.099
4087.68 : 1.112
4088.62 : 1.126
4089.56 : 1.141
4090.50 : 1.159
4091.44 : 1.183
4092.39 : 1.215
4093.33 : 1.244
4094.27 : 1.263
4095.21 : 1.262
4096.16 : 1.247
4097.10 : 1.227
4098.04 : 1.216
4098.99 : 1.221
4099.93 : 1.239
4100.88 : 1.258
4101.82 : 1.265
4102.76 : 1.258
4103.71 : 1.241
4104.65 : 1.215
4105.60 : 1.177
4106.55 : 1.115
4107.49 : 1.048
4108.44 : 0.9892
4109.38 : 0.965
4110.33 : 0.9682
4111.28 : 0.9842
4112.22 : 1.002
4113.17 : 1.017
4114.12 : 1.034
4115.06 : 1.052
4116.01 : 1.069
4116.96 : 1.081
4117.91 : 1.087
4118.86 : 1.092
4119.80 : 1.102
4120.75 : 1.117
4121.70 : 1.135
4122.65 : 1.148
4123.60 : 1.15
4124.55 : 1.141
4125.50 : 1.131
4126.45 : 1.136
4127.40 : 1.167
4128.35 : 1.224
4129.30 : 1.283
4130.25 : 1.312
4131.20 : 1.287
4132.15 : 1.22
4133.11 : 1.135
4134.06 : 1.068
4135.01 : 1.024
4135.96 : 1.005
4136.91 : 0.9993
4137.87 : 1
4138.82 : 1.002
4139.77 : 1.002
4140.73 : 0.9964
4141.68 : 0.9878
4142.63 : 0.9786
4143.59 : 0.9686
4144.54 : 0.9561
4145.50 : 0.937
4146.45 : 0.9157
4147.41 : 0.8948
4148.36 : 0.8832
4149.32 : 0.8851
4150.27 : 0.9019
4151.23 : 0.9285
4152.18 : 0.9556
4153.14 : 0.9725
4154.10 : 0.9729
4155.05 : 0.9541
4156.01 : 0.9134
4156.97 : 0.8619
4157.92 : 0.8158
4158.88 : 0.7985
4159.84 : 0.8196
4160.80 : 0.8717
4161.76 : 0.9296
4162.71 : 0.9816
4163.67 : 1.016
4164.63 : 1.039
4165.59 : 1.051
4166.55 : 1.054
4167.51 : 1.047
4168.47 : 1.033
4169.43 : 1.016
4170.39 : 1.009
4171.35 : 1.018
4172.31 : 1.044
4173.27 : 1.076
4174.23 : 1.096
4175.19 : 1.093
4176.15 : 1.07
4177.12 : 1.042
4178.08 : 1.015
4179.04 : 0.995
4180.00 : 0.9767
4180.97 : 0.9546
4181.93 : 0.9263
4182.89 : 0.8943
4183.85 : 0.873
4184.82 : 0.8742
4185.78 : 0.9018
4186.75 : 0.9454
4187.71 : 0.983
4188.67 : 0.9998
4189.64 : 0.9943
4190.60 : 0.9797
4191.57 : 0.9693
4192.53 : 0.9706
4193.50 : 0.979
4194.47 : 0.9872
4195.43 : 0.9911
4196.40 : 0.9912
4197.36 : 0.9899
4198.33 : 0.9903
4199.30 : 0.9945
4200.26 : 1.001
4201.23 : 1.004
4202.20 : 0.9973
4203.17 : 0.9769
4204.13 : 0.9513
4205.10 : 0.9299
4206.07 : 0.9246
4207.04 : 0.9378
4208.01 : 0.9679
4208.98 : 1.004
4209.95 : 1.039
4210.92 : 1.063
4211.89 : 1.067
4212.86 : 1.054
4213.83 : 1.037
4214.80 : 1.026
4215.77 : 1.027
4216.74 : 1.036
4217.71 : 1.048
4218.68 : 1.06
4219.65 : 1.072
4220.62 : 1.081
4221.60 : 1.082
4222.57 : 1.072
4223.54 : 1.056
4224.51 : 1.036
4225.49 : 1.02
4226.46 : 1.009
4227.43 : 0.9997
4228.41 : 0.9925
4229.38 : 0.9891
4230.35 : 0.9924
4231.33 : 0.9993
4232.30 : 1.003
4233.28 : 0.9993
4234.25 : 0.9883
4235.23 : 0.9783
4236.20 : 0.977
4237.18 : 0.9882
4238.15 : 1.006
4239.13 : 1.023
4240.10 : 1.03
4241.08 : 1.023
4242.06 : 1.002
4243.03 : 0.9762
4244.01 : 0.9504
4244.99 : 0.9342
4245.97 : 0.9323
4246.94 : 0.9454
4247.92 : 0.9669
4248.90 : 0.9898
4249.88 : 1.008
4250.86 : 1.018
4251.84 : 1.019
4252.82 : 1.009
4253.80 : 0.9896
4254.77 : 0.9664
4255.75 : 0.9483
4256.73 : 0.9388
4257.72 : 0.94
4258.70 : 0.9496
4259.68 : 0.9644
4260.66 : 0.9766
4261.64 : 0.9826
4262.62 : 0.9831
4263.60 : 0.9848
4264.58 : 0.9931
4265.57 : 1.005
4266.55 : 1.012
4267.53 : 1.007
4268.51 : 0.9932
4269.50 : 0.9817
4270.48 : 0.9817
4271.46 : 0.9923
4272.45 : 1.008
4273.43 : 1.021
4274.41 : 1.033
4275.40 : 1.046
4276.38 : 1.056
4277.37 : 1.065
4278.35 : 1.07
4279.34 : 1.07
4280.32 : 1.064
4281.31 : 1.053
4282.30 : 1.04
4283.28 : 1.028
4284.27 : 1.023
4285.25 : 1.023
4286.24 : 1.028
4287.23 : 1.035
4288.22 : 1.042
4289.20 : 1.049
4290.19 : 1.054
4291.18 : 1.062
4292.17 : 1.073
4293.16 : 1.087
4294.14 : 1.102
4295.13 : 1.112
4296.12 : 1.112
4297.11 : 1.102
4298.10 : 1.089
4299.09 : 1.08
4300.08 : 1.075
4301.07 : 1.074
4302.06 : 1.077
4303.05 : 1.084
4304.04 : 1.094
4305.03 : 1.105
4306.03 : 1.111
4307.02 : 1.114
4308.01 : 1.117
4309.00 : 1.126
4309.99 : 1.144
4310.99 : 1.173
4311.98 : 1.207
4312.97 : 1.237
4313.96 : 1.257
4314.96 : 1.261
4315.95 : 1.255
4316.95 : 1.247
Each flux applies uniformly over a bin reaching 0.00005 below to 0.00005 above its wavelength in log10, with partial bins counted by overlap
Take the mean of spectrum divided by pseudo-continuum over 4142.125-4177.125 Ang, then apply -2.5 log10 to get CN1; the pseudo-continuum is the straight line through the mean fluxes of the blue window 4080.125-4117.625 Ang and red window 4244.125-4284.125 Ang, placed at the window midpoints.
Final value 0.122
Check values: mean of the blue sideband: 1.13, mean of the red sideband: 0.999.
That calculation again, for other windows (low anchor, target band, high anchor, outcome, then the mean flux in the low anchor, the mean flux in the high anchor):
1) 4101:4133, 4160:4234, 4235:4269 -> 0.042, 1.13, 0.983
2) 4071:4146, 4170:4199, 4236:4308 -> 0.086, 1.11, 1.02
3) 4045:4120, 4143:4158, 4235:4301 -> 0.146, 1.08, 1.02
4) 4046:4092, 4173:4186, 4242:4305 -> 0.052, 1.05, 1.02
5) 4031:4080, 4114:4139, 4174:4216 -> -0.137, 0.989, 0.987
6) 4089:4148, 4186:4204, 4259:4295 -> 0.092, 1.11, 1.03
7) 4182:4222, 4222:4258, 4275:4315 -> 0.042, 0.992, 1.09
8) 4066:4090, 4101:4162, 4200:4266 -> 0.009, 1.08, 0.999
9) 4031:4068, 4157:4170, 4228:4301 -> 0.040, 0.967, 1.01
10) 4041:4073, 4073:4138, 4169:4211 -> -0.129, 1.01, 0.986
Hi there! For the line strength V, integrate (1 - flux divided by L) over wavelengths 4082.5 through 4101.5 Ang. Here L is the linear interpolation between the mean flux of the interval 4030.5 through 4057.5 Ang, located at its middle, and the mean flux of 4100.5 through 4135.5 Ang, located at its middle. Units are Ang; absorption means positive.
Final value -2.1 Ang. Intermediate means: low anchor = 0.929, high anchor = 1.13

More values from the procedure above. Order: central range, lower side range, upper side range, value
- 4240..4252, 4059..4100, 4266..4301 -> 0.88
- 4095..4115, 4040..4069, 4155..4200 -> -2.93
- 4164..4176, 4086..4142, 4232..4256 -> 0.23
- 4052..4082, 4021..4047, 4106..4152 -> -1.86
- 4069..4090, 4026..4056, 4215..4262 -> -2.79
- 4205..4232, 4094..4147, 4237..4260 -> -0.36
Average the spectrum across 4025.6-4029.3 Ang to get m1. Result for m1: 0.994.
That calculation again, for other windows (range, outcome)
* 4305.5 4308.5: 1.11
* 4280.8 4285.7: 1.03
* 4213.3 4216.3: 1.03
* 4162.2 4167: 1.03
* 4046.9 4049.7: 0.947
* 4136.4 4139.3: 1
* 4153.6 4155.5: 0.965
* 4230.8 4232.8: 0.998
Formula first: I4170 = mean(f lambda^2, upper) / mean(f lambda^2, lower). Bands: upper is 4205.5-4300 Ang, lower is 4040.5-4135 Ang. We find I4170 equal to 1.01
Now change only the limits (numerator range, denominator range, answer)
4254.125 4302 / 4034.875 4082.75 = 1.14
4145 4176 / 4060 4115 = 0.90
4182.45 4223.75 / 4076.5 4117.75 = 0.93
